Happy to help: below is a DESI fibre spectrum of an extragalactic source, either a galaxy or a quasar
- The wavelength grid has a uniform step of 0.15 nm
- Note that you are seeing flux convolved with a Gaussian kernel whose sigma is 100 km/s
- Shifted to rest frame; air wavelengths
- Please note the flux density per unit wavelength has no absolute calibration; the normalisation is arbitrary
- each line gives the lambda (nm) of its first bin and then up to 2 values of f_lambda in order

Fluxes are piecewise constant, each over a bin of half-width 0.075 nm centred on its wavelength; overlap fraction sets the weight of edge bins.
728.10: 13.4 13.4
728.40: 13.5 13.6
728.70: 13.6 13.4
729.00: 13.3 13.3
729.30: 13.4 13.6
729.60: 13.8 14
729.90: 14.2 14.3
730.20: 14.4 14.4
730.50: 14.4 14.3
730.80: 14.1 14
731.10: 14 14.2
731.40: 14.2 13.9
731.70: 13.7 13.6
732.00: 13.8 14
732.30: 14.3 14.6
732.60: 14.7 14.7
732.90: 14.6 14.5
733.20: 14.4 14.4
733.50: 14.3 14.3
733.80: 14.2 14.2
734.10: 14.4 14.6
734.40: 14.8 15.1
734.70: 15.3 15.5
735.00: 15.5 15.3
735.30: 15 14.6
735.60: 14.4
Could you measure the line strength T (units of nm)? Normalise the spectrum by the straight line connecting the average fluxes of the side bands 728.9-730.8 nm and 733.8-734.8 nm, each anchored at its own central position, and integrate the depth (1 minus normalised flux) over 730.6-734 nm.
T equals 0.04 nm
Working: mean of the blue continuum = 13.9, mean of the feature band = 14.2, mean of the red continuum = 14.7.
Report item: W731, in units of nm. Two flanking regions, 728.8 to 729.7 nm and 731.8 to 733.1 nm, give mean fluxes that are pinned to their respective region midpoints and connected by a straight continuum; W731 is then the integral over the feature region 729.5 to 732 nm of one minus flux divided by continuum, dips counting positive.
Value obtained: -0.04 nm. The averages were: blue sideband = 13.5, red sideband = 14.3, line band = 14.1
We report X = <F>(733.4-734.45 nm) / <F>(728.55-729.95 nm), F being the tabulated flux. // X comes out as 1.06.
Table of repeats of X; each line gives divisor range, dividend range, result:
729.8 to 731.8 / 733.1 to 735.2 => 1.04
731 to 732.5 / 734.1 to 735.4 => 1.08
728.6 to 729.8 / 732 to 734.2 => 1.06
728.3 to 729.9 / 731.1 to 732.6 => 1.04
